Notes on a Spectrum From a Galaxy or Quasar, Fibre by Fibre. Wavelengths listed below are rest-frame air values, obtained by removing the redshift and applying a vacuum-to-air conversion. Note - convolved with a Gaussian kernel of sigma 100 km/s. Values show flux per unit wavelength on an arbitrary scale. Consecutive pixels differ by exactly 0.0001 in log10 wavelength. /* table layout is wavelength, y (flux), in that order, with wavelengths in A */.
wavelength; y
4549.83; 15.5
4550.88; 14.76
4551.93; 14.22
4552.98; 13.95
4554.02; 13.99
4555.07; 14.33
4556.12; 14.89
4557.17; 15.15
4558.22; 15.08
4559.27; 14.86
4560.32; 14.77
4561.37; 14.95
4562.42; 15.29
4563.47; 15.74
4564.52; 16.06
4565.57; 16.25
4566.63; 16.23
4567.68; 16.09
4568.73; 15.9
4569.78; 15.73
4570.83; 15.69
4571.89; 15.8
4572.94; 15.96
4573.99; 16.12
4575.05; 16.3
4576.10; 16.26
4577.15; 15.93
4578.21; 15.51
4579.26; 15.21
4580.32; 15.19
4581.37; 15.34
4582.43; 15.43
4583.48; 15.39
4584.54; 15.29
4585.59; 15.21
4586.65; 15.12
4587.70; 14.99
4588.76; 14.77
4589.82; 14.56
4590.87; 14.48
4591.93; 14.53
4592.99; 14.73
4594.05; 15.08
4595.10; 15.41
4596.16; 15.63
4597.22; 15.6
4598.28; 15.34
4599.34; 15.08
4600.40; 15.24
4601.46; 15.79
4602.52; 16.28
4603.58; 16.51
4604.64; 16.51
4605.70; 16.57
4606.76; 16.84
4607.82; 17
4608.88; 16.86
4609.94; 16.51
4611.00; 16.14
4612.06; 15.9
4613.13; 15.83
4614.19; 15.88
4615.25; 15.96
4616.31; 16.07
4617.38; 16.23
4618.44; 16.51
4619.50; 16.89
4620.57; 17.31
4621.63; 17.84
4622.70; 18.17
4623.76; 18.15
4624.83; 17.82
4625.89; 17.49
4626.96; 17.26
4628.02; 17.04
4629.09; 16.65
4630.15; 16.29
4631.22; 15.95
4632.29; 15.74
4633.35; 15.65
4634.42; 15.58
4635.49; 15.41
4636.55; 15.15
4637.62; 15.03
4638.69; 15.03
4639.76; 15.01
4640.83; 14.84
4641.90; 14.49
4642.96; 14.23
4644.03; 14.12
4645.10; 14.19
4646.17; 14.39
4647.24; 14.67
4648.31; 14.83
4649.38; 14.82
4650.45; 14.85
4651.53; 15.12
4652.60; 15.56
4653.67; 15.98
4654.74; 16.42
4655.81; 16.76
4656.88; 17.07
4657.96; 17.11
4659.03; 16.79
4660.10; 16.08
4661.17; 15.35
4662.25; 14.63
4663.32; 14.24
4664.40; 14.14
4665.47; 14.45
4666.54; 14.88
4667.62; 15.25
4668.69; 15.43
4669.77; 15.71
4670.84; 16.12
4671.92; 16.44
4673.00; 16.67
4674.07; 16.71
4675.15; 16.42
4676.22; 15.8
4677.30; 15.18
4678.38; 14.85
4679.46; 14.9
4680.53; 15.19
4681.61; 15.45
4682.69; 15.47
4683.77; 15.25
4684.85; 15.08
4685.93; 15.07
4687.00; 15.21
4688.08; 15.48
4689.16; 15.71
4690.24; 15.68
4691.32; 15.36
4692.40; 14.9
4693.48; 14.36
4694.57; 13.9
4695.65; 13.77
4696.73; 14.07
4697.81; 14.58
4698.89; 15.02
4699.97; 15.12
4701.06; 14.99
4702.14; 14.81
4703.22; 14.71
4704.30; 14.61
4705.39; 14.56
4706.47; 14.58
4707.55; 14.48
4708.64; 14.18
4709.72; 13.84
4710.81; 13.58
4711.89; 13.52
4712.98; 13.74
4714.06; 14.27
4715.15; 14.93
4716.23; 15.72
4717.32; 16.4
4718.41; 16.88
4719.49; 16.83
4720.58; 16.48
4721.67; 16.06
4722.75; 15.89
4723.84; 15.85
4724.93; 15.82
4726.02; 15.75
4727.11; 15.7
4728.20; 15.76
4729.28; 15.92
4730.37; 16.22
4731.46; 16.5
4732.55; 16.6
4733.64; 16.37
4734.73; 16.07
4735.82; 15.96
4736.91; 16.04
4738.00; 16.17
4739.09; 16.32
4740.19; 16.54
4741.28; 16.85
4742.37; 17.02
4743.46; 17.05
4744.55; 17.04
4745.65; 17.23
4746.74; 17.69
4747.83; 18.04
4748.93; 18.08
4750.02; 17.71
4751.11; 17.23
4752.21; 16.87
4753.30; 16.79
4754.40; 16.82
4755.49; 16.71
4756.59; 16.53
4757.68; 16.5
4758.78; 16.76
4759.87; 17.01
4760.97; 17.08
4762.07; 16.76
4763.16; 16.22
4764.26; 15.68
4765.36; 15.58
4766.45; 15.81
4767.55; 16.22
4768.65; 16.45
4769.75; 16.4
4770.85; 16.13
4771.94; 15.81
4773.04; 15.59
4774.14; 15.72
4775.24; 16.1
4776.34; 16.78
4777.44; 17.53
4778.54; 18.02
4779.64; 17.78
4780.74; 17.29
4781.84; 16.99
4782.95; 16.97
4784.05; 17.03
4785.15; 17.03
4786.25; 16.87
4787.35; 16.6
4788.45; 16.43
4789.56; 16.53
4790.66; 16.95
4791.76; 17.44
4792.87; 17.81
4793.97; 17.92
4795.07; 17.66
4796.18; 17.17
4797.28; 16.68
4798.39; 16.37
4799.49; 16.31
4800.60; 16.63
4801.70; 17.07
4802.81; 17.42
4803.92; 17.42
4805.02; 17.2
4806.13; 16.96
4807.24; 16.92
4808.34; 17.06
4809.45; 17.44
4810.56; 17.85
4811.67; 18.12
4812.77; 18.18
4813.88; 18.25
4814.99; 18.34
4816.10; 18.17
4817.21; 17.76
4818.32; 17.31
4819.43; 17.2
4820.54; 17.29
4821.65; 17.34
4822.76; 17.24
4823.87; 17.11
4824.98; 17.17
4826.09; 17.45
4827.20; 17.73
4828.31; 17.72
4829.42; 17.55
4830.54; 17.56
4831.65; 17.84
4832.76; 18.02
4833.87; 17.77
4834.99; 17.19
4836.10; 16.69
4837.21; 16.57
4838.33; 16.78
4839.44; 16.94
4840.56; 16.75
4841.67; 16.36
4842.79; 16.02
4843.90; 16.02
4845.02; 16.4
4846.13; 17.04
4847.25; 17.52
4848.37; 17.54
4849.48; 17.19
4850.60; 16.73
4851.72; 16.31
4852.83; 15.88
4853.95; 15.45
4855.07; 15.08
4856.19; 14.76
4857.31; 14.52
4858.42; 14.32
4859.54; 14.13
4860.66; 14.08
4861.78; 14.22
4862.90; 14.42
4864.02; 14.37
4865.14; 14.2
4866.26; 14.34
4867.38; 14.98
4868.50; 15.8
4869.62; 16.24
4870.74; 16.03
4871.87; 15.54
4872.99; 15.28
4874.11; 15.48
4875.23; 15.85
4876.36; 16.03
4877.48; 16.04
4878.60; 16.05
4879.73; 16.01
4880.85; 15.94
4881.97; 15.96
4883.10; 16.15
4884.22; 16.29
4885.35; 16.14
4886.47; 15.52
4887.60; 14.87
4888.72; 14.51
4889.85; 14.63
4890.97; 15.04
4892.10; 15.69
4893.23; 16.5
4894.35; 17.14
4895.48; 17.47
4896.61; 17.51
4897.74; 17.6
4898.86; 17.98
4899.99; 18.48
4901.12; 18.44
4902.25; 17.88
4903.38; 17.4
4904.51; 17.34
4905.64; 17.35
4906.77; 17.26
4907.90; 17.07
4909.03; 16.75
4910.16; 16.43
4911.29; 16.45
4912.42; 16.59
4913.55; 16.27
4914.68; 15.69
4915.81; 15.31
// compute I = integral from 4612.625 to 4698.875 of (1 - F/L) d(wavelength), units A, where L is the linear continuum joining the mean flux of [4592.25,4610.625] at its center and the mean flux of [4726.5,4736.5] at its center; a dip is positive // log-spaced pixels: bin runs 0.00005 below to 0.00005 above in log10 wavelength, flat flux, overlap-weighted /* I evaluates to 2.11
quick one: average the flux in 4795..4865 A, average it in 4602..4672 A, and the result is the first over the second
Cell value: 1.05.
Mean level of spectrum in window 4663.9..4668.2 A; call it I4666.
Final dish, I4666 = 14.7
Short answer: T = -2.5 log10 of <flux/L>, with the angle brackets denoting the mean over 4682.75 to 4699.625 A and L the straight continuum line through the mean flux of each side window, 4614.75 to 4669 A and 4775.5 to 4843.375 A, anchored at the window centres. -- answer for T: 0.09 mag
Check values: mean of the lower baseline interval 15.8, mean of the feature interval 14.9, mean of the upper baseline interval 17.2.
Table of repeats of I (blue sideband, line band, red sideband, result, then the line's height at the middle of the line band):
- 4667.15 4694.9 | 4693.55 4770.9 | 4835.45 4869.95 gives -1.8 A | 15.5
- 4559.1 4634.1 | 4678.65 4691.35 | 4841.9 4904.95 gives 0.5 A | 16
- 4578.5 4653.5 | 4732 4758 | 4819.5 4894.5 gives -1.5 A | 15.9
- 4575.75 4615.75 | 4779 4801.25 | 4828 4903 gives -1.4 A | 16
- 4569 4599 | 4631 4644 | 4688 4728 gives 0.1 A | 15.2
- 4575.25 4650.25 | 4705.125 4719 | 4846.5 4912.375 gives 1.0 A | 15.9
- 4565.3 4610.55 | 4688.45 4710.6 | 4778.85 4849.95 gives 2.4 A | 16.4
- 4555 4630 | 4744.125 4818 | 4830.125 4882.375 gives -4.9 A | 15.9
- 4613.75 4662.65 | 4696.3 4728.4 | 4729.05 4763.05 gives 2.8 A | 16.5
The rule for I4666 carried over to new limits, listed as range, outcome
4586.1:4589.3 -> 14.9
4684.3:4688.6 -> 15.2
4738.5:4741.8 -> 16.5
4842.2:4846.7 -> 16.4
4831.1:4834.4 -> 17.9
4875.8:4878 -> 16.1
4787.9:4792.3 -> 16.8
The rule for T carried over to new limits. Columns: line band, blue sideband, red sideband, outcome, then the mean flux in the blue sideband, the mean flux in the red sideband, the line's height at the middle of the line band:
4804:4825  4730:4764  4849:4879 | -0.10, 16.8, 15.3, 15.9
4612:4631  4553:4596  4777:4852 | -0.08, 15.3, 17.2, 15.7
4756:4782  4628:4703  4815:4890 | -0.05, 15.3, 16.2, 15.8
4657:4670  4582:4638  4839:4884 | 0.04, 16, 15.7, 16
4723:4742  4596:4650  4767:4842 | 0.03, 16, 17.1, 16.7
